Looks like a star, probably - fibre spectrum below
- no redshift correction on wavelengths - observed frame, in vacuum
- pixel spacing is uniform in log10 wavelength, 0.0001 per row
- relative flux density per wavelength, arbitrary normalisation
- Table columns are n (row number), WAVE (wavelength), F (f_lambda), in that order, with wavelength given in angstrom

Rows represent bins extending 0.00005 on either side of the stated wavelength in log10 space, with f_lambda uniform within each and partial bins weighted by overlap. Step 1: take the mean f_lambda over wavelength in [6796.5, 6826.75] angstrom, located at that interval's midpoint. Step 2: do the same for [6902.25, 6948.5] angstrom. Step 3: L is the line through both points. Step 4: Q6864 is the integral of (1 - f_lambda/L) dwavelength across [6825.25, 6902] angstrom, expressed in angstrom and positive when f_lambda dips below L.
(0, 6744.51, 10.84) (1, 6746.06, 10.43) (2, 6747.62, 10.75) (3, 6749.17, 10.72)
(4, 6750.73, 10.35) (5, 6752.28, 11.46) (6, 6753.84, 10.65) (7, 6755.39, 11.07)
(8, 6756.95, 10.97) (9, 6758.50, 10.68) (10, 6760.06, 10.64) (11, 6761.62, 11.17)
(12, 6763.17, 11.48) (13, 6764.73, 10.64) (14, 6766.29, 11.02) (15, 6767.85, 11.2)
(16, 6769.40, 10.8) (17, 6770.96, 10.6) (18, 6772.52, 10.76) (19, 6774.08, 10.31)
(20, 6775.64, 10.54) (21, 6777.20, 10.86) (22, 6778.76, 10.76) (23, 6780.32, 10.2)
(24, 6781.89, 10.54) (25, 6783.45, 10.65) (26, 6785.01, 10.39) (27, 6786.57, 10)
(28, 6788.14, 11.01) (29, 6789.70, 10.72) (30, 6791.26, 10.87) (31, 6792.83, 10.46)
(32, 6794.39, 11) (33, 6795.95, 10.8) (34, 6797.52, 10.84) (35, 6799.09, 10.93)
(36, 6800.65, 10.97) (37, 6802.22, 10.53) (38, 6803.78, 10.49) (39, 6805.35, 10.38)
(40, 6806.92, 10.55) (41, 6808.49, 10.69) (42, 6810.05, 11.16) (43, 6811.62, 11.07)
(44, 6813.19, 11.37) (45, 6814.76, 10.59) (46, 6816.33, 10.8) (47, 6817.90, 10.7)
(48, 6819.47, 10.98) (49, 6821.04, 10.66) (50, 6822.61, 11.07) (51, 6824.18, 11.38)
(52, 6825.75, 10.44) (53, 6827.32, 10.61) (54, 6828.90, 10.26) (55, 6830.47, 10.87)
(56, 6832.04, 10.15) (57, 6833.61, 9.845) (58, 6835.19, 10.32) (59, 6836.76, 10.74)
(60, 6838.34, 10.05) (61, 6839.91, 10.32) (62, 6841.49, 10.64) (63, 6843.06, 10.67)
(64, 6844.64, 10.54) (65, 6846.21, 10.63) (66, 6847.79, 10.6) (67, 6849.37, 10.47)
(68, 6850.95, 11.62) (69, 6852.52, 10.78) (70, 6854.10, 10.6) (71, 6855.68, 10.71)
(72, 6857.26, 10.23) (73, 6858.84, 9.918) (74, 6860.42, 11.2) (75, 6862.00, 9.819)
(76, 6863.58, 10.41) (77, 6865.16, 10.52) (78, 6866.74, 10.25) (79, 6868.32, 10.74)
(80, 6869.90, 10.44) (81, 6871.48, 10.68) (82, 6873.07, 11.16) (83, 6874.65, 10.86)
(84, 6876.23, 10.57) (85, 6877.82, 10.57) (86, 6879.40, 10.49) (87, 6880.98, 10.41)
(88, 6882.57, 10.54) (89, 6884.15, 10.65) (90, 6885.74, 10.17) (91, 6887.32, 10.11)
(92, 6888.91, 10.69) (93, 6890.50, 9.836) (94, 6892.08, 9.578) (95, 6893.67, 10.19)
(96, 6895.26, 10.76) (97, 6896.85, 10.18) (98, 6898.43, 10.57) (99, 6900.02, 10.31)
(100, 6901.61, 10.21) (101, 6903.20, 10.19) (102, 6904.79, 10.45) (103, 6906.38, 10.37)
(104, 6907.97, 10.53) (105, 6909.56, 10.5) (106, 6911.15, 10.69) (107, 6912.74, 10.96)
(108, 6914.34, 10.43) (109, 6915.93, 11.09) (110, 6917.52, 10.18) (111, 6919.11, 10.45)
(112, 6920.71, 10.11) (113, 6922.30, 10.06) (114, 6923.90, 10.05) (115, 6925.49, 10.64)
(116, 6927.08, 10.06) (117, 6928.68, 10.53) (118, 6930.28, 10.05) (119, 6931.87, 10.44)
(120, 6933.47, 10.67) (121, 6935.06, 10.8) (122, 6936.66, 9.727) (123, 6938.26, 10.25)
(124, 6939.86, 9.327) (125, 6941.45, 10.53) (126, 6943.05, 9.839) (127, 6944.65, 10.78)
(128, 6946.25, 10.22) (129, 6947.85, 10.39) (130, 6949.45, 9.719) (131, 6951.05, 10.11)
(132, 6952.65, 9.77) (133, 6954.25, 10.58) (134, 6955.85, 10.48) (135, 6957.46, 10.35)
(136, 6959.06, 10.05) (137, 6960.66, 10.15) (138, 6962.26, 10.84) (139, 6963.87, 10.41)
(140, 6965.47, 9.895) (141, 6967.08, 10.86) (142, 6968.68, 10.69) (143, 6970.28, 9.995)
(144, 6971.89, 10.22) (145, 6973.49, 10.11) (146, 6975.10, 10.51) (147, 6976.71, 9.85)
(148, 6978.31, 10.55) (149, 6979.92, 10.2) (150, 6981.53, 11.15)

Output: 1.0 angstrom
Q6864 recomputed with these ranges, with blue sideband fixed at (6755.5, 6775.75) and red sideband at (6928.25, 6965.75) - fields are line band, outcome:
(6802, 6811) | 0.1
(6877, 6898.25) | 0.2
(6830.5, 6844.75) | 0.3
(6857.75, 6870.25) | 0.1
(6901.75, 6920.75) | -0.2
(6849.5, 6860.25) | -0.1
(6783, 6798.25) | 0.1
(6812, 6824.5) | -0.3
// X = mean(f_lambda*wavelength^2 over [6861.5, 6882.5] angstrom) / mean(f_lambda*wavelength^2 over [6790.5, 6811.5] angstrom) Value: 1.0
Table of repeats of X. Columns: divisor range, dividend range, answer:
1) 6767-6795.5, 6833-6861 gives 1.01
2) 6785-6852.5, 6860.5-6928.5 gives 1.00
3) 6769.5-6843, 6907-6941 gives 1.01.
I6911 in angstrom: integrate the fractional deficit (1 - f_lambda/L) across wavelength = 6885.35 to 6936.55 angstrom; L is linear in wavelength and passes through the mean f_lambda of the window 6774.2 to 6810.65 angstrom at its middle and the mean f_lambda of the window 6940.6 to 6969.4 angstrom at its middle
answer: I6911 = 0.2 angstrom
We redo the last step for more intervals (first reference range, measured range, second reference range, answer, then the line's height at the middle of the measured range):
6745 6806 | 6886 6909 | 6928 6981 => 0.3 angstrom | 10.4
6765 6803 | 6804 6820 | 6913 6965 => -0.3 angstrom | 10.6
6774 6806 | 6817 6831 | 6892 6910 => -0.3 angstrom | 10.5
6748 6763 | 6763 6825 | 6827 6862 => -0.2 angstrom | 10.7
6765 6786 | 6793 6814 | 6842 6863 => -0.4 angstrom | 10.6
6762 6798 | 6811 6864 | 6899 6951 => -0.3 angstrom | 10.6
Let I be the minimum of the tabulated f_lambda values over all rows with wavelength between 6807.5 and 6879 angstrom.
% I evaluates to 9.819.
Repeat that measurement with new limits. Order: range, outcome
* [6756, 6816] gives 10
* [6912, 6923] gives 10.06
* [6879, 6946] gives 9.327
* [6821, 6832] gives 10.26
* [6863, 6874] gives 10.25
